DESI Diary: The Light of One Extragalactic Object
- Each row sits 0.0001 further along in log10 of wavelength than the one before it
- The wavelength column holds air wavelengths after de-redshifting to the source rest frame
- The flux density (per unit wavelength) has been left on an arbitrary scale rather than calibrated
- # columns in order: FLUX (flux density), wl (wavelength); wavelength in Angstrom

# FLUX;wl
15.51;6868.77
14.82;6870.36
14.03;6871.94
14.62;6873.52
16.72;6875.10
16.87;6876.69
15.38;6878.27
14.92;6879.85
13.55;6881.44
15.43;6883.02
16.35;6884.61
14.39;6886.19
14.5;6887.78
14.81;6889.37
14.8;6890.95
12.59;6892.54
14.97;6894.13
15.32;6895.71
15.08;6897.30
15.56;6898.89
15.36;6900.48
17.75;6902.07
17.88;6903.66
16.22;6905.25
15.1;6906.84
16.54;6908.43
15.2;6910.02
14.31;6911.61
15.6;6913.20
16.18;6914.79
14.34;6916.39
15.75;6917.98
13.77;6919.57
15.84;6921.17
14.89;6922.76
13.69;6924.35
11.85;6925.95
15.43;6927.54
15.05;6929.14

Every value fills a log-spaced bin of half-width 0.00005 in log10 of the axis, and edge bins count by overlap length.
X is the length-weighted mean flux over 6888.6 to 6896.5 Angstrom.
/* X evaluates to 14.5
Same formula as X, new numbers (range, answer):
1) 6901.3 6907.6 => 16.7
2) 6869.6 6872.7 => 14.4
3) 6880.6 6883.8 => 14.5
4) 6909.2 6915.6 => 15.3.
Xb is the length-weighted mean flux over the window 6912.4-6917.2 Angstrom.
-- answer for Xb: 15.4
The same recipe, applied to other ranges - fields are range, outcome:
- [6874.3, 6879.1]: 16.3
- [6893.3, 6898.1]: 15.1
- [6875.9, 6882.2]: 15.2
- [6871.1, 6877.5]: 15.6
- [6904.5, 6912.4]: 15.5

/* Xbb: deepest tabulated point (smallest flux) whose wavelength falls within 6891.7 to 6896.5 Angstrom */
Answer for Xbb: 12.59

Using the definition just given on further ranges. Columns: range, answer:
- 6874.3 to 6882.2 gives 13.55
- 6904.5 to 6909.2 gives 15.1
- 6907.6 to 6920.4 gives 13.77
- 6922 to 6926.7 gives 11.85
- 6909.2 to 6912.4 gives 14.31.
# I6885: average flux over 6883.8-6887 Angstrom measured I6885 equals 15.3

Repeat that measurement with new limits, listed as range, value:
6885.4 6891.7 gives 14.6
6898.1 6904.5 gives 16.6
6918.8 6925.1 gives 14.6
